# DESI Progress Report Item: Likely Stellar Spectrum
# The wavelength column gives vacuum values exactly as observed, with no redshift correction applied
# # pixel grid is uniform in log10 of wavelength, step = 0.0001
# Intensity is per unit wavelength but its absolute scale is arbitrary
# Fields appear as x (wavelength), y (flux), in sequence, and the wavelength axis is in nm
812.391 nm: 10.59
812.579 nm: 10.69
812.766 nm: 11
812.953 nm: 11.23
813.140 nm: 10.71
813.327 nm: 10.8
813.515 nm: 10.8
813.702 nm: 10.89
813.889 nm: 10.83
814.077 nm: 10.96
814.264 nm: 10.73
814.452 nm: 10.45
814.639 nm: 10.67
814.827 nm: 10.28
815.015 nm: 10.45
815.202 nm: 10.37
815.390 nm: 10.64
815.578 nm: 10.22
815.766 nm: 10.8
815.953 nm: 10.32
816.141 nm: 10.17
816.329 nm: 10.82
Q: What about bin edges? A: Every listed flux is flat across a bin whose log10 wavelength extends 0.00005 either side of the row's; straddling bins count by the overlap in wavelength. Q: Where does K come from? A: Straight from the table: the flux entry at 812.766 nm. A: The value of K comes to 11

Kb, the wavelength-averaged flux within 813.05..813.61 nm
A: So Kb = 10.8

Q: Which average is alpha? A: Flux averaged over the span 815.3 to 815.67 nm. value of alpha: 10.4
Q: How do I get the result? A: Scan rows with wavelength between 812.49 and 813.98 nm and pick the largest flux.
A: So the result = 11.23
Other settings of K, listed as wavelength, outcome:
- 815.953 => 10.32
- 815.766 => 10.8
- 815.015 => 10.45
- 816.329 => 10.82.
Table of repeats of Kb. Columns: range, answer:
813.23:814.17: 10.9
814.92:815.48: 10.5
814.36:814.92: 10.5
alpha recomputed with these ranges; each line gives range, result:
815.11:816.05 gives 10.5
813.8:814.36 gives 10.8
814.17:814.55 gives 10.6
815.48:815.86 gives 10.5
